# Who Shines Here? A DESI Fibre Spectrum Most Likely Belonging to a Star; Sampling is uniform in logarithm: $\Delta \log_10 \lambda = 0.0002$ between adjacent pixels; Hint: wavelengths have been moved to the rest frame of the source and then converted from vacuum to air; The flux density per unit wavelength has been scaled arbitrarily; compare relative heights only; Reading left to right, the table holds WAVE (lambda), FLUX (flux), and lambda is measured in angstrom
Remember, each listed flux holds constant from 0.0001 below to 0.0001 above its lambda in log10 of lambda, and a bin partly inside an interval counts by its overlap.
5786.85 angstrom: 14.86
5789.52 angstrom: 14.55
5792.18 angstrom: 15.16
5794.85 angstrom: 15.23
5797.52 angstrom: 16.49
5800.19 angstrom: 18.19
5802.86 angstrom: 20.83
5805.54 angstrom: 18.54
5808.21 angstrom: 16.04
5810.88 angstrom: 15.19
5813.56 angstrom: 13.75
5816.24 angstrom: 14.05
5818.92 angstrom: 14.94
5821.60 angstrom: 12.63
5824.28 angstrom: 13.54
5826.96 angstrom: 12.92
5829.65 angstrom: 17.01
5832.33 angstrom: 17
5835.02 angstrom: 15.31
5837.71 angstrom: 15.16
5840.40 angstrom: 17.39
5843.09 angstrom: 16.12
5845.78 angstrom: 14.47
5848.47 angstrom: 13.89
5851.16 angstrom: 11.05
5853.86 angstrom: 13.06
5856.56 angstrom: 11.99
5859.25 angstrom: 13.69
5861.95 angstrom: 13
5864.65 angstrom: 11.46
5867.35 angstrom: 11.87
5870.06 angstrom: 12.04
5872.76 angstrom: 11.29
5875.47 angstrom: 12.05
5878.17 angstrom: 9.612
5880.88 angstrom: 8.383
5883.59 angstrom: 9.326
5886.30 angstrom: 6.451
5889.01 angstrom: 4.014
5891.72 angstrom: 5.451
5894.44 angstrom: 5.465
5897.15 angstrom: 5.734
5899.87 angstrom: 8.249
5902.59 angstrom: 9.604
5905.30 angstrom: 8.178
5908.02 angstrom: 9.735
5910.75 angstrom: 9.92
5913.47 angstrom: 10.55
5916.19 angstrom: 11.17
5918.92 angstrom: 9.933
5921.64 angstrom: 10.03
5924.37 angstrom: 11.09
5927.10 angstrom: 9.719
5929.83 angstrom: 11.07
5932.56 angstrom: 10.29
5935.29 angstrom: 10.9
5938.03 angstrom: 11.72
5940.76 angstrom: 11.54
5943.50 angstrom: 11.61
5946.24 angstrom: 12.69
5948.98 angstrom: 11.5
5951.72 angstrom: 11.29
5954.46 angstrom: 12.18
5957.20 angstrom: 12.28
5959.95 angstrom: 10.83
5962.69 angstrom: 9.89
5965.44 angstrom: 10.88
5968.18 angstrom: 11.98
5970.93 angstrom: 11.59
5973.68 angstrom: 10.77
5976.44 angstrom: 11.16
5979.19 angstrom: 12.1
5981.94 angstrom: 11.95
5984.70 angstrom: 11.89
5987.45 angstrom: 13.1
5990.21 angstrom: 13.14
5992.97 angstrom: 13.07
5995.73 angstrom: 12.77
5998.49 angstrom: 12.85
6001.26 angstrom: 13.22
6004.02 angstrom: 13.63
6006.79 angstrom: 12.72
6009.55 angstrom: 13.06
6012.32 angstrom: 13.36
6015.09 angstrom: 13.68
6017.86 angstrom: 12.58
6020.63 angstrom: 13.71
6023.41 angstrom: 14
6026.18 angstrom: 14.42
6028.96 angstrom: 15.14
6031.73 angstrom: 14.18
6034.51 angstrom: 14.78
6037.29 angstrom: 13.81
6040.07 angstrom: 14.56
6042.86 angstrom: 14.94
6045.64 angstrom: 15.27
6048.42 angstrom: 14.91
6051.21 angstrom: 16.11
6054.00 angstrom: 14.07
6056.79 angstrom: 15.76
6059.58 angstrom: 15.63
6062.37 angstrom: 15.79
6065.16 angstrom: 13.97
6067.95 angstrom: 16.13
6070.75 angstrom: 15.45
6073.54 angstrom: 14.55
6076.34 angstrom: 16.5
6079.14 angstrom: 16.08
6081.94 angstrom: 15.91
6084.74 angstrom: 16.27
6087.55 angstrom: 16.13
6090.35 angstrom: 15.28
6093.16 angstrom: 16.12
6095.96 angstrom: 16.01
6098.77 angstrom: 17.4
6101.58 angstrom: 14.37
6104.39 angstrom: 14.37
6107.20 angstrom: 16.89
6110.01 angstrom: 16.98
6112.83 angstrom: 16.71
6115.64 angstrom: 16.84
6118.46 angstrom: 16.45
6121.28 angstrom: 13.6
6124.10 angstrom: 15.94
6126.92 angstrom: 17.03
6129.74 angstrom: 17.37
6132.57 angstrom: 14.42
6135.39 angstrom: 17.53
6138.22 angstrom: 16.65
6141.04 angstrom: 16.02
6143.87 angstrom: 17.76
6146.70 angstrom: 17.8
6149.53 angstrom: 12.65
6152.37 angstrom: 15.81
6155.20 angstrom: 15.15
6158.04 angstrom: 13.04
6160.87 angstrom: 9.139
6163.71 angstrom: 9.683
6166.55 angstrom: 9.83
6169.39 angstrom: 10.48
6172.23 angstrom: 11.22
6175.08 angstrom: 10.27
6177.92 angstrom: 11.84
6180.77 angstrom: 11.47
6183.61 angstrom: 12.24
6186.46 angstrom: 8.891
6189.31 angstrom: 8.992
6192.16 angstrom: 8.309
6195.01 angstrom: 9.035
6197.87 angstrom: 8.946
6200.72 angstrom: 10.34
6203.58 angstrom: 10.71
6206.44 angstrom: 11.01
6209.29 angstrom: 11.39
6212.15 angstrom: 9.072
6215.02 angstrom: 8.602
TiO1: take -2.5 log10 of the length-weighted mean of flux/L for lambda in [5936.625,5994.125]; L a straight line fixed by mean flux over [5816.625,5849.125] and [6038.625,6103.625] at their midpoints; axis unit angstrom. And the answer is 0.29 mag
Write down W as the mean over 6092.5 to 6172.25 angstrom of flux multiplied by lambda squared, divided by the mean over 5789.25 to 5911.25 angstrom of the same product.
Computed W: 1.31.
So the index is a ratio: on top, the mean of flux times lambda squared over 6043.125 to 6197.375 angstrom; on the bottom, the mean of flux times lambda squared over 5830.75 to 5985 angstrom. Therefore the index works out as 1.39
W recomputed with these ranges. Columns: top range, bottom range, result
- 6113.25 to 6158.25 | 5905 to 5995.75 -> 1.51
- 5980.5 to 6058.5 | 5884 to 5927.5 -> 1.70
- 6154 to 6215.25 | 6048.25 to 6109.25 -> 0.69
